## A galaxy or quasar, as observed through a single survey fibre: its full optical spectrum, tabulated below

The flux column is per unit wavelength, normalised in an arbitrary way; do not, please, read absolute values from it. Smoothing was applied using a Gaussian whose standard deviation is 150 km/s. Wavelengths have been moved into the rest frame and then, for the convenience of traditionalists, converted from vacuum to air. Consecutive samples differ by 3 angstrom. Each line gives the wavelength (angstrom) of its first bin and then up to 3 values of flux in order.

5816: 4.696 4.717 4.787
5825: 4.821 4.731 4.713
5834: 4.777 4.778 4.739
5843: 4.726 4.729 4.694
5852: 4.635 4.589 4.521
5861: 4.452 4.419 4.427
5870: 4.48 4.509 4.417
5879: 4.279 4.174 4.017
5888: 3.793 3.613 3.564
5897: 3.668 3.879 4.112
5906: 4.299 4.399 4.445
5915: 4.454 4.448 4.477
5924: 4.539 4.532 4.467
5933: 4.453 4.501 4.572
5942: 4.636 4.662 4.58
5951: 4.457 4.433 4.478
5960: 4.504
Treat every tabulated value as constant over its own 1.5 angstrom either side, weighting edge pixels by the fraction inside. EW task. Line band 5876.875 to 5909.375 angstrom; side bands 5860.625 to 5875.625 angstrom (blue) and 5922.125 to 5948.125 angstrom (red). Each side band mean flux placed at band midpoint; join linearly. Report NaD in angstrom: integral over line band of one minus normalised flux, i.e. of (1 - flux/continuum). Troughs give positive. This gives 3.7 angstrom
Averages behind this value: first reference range 4.45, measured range 3.98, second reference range 4.55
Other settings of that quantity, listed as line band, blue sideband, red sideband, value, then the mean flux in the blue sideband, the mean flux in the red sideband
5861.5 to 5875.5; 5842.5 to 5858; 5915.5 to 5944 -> 0.5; 4.66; 4.51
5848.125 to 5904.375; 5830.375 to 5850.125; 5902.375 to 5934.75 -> 4.7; 4.74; 4.43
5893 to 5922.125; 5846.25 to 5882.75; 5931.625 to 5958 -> 2.1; 4.48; 4.53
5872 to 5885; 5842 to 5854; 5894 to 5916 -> 0.3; 4.69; 4.13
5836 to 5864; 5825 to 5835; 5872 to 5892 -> -0.8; 4.75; 4.12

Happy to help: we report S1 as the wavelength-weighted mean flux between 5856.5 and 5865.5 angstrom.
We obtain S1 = 4.46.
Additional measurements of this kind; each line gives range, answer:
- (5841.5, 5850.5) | 4.72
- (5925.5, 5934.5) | 4.48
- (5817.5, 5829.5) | 4.76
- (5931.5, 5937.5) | 4.48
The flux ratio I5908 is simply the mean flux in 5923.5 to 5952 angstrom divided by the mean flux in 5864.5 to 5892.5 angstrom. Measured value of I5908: 1.08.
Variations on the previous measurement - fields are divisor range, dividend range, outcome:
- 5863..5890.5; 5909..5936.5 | 1.05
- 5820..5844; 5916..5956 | 0.95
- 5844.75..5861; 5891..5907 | 0.84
